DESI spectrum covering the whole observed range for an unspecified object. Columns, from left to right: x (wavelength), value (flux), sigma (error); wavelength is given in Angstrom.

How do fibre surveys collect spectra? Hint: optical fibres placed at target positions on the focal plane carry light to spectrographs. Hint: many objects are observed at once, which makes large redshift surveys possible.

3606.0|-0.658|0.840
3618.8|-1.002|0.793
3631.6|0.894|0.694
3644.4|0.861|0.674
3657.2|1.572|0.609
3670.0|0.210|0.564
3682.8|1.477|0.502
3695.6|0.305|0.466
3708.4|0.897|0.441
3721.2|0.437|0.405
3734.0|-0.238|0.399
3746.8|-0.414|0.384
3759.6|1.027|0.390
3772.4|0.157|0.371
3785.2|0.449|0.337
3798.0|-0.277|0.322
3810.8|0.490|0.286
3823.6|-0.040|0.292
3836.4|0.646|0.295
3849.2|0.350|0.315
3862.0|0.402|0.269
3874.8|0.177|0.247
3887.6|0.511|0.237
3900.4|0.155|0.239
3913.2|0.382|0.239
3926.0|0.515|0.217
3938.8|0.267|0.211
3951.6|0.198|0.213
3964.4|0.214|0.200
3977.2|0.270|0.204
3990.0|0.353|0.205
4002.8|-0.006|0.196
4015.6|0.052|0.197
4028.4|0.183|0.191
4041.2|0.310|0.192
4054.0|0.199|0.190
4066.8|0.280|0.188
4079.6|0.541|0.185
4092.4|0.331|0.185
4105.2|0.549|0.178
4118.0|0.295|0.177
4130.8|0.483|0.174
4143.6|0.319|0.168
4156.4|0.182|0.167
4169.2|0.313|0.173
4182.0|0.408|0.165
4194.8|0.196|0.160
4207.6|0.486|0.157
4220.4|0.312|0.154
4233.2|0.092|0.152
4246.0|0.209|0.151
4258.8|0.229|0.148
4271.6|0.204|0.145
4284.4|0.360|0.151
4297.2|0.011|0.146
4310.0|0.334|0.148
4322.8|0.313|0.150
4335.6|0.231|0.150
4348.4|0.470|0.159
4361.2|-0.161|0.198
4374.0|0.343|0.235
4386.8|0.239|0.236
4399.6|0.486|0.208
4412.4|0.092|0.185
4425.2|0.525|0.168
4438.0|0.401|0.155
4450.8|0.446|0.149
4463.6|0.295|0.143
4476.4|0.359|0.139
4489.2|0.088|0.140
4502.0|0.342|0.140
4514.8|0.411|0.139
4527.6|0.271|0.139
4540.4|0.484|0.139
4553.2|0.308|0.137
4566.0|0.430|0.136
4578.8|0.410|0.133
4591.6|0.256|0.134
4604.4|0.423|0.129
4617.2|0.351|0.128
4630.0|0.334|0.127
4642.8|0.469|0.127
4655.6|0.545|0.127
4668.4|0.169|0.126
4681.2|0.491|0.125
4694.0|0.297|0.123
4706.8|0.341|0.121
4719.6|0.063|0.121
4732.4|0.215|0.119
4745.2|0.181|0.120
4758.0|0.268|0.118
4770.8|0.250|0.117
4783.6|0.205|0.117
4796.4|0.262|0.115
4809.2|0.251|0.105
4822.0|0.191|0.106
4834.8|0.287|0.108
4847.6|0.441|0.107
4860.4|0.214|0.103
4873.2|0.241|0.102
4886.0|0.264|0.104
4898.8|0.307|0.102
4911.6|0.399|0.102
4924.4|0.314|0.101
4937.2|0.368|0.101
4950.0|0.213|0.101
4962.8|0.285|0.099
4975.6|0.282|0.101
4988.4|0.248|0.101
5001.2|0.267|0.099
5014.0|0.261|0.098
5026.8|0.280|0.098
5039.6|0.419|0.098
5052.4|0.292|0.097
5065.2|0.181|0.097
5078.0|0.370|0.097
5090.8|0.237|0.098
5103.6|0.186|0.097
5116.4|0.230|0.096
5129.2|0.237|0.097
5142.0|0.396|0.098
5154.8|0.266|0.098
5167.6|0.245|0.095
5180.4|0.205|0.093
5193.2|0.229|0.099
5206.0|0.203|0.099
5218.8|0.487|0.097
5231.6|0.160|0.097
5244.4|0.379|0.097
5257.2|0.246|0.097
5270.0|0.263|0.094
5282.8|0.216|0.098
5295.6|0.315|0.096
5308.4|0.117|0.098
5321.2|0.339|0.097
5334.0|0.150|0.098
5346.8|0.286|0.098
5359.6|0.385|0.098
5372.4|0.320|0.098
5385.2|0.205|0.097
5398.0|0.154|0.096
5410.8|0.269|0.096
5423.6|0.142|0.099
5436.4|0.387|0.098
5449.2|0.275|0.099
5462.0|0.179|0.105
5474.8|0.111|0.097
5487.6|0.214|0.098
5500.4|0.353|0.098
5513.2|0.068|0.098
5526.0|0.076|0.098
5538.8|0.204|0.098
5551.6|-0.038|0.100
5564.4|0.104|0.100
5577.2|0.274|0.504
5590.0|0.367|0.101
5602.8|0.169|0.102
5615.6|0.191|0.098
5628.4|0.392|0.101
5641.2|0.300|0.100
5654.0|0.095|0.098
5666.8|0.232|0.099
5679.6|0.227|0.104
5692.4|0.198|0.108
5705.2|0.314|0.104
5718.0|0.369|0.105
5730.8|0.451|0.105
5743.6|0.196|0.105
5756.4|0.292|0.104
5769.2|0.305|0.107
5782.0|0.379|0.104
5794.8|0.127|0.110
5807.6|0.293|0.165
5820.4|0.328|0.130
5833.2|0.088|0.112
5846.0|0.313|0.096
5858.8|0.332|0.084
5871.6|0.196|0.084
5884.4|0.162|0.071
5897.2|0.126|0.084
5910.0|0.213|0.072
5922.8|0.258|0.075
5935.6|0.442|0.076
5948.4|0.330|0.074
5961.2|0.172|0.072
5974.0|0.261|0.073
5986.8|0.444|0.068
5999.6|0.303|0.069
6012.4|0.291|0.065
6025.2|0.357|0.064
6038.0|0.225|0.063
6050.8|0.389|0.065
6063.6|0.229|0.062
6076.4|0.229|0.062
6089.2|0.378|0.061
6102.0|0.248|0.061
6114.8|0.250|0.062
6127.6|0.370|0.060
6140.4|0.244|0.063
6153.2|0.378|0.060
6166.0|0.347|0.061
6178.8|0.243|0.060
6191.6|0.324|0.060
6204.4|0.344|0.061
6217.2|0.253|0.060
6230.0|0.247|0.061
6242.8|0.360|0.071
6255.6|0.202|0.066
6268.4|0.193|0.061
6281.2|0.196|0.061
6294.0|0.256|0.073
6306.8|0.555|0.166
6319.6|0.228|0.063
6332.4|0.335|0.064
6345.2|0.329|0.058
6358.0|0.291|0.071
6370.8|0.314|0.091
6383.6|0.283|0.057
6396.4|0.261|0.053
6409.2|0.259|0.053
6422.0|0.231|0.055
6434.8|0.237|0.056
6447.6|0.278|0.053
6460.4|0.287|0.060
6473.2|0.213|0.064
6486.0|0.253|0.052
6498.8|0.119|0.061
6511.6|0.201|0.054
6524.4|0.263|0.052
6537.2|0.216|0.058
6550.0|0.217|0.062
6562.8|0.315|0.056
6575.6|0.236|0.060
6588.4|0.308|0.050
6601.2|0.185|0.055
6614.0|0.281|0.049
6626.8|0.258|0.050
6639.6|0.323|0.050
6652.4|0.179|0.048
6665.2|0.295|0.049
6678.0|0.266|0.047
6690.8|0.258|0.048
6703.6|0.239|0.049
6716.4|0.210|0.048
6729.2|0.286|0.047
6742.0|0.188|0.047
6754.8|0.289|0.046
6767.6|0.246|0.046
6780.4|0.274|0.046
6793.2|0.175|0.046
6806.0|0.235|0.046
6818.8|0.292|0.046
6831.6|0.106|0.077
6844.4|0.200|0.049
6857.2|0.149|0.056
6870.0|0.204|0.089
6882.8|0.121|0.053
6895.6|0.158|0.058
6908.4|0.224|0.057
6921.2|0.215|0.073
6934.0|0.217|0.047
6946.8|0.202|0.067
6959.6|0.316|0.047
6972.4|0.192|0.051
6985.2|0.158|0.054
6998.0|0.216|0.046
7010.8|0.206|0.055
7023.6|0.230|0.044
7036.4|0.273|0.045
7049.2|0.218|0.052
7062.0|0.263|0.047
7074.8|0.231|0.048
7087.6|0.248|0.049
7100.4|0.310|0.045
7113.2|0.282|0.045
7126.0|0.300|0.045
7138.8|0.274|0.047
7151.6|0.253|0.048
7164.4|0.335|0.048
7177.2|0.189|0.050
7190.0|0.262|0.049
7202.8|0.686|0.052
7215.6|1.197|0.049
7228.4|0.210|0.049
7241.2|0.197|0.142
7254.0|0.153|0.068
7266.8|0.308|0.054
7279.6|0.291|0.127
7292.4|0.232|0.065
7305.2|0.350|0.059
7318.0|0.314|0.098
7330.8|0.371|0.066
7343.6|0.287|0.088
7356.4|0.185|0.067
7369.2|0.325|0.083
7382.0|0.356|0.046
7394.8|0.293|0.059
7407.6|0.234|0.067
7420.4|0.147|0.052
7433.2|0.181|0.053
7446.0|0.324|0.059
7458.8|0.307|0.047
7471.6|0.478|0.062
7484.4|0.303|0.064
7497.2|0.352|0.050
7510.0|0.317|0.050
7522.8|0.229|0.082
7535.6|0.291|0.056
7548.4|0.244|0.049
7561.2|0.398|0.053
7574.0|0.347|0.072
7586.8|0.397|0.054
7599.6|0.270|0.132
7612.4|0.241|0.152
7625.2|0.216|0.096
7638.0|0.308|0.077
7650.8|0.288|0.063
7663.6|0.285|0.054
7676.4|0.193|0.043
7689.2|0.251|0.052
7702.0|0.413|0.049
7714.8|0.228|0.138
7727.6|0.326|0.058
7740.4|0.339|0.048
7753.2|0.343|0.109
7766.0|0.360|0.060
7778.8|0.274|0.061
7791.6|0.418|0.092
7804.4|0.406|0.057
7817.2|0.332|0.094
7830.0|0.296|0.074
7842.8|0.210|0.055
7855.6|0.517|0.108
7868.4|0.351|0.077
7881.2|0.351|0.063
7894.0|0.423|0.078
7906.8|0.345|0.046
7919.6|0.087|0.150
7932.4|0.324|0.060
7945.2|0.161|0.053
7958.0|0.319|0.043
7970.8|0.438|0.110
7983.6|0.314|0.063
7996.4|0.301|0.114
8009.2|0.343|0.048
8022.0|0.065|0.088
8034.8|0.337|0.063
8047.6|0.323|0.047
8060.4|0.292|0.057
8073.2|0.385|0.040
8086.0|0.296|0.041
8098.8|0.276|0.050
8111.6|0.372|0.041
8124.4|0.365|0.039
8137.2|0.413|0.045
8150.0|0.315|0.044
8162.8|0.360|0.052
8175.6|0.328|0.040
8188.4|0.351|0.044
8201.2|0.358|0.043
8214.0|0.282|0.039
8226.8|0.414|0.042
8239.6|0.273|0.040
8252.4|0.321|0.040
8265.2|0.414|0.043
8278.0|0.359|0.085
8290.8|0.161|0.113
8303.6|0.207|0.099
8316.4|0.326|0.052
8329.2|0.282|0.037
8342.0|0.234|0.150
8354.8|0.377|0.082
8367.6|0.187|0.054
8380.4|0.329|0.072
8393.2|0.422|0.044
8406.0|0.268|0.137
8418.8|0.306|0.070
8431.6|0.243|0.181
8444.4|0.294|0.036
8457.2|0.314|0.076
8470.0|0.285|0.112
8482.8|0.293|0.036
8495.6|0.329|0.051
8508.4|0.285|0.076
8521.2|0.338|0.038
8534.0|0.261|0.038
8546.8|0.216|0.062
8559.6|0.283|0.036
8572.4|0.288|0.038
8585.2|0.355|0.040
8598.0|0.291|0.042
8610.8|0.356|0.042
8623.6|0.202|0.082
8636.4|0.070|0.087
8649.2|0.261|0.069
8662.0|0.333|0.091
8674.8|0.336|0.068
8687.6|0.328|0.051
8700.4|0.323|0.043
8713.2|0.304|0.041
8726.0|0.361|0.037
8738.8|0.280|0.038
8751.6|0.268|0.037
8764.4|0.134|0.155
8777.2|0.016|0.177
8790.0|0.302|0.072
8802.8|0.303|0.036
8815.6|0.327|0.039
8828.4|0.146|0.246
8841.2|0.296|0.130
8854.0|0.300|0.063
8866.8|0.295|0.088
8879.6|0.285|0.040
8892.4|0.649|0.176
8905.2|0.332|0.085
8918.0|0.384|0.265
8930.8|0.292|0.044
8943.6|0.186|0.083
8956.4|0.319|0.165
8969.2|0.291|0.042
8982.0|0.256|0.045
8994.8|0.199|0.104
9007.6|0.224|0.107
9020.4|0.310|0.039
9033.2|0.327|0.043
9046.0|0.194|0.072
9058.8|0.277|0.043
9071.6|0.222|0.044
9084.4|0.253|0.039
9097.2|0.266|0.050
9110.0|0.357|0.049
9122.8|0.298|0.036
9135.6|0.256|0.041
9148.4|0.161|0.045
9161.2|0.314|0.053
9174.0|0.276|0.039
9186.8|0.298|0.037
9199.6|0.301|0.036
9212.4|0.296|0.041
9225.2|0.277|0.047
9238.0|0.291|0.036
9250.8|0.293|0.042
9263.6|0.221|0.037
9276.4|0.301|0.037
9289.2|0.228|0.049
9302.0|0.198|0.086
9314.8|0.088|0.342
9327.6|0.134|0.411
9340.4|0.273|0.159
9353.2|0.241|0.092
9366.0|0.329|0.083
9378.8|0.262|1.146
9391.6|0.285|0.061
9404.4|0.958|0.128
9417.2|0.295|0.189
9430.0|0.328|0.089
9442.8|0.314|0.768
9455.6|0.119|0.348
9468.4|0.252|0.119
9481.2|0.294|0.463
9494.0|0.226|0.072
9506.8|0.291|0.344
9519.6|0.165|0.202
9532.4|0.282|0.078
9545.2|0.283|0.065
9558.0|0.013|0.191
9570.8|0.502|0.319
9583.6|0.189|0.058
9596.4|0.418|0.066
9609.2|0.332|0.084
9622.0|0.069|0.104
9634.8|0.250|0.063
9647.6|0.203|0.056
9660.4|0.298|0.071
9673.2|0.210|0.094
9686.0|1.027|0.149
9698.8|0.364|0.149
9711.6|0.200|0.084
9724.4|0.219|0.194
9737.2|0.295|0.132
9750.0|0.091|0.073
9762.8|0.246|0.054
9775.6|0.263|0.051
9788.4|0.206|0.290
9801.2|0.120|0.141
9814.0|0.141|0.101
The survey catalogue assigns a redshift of 0.93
